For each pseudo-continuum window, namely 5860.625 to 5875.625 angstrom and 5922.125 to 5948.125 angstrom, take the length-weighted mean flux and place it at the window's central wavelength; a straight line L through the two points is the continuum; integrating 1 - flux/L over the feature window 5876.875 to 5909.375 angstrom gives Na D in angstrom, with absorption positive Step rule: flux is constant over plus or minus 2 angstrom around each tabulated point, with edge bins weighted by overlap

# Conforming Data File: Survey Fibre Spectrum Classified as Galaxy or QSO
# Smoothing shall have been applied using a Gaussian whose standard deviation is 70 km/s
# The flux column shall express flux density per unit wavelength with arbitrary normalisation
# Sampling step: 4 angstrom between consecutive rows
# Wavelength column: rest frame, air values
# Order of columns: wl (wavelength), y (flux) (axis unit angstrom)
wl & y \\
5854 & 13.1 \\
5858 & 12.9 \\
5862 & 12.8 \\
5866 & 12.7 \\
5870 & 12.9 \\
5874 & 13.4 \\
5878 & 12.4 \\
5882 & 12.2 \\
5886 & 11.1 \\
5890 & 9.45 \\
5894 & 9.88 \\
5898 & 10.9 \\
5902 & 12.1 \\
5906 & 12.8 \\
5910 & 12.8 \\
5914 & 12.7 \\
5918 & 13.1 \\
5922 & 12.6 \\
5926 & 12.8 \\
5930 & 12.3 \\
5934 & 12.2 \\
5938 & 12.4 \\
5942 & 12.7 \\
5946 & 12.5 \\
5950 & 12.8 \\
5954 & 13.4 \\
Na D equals 3.5 angstrom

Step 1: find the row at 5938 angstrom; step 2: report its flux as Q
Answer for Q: 12.4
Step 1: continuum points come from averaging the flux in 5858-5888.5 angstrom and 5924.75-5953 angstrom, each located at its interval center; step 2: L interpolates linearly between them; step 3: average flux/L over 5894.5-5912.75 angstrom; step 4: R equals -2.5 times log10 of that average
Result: 0.05 mag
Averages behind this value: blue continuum 12.5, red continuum 12.6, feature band 12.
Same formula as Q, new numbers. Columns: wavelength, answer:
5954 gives 13.4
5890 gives 9.45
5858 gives 12.9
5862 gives 12.8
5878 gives 12.4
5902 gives 12.1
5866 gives 12.7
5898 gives 10.9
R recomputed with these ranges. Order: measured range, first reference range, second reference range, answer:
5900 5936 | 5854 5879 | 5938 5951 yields 0.01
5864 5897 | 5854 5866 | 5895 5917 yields 0.08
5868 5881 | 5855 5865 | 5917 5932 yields 0.00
